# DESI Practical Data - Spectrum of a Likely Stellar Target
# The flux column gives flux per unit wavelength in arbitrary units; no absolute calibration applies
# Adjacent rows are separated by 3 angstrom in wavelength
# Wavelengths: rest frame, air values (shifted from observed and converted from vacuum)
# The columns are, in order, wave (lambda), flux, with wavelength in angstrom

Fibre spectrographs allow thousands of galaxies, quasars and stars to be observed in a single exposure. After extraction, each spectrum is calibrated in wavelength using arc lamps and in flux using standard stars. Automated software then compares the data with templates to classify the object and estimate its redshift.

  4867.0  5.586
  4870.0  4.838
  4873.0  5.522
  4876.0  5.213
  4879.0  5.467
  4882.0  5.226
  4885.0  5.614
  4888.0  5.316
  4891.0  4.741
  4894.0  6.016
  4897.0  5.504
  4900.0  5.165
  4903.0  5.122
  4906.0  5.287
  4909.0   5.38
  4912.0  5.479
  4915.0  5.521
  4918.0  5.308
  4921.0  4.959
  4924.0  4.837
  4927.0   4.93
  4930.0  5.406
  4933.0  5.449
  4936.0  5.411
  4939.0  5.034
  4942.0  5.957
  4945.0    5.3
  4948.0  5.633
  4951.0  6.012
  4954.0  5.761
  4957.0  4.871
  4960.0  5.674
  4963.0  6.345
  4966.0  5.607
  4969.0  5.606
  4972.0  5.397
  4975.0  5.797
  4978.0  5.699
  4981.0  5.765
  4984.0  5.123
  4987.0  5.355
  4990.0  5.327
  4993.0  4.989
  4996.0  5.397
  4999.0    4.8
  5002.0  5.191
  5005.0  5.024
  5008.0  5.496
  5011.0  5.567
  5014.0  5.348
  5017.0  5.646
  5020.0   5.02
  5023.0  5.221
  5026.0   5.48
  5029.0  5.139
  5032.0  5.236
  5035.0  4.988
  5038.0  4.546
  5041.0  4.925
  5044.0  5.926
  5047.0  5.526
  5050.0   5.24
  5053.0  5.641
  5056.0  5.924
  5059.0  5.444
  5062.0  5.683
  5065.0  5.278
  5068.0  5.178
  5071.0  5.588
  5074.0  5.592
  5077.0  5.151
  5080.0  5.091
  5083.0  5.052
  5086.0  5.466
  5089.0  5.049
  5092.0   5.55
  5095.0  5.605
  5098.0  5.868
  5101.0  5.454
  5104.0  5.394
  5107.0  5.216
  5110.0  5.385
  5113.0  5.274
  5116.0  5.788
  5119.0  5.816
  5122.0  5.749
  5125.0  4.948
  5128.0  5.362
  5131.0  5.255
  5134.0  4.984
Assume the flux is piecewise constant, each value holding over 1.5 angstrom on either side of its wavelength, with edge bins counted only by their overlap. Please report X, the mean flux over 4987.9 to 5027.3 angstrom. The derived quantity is 5.27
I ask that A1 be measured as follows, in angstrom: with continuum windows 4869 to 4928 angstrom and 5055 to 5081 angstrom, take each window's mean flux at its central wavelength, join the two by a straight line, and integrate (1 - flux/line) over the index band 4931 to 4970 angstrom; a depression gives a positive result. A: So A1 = -1.9 angstrom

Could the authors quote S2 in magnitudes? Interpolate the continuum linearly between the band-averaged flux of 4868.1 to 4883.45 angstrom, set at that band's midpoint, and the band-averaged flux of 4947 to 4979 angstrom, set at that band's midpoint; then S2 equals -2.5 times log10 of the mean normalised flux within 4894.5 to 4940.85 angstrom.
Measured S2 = 0.04 mag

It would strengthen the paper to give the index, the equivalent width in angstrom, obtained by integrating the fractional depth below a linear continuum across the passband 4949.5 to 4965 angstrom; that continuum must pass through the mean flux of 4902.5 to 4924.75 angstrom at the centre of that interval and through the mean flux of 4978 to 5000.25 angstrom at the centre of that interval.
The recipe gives -1.3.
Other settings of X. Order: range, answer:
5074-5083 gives 5.19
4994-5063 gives 5.32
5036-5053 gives 5.26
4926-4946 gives 5.37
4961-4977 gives 5.75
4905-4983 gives 5.48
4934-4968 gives 5.6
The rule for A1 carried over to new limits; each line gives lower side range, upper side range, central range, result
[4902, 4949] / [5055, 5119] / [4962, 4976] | -1.0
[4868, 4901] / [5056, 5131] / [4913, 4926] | 0.5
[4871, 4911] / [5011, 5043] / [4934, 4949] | -0.5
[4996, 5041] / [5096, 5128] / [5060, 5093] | 0.2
